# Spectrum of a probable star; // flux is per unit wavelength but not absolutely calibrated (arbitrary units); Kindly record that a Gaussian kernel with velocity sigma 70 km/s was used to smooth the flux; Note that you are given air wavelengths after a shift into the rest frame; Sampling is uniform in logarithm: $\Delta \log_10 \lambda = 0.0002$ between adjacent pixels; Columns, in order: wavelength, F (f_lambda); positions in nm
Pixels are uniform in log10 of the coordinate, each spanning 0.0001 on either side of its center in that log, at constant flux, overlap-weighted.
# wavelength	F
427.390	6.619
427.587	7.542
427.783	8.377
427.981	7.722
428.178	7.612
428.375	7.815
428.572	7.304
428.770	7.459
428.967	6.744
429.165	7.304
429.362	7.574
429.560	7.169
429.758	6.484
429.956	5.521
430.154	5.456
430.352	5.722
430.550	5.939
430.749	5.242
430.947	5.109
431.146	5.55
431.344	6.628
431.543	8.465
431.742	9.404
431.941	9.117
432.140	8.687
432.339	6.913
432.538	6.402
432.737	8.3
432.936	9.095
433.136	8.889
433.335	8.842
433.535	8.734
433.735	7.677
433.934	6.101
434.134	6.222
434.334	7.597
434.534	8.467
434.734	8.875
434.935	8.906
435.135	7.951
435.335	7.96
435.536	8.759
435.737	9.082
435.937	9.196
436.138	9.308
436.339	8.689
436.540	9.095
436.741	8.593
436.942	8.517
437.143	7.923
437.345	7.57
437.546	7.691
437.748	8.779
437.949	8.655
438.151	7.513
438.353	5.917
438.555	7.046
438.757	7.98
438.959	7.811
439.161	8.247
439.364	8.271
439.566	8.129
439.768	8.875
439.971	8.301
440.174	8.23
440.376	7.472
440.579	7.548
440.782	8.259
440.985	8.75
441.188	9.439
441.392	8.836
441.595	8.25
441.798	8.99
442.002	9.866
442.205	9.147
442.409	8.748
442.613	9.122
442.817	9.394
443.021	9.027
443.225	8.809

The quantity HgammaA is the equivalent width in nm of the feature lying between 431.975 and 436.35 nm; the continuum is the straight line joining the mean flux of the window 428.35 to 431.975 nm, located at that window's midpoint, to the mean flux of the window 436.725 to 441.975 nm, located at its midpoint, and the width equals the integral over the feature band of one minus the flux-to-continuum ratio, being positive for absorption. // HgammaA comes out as -0.49 nm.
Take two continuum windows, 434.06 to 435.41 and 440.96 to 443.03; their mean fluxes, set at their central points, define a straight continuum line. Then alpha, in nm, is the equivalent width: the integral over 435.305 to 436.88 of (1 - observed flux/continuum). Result -0.123 nm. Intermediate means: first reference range 8.03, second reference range 9.06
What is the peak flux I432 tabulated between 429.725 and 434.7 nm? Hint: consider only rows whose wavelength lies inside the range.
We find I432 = 9.404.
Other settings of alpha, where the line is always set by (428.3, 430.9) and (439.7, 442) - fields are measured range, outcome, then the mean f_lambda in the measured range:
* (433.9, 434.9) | -0.03 nm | 7.63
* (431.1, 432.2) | -0.18 nm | 8.07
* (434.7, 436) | -0.19 nm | 8.65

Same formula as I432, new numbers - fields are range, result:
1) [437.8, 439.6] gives 8.655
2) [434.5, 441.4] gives 9.439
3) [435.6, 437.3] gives 9.308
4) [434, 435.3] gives 8.906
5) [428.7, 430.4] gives 7.574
